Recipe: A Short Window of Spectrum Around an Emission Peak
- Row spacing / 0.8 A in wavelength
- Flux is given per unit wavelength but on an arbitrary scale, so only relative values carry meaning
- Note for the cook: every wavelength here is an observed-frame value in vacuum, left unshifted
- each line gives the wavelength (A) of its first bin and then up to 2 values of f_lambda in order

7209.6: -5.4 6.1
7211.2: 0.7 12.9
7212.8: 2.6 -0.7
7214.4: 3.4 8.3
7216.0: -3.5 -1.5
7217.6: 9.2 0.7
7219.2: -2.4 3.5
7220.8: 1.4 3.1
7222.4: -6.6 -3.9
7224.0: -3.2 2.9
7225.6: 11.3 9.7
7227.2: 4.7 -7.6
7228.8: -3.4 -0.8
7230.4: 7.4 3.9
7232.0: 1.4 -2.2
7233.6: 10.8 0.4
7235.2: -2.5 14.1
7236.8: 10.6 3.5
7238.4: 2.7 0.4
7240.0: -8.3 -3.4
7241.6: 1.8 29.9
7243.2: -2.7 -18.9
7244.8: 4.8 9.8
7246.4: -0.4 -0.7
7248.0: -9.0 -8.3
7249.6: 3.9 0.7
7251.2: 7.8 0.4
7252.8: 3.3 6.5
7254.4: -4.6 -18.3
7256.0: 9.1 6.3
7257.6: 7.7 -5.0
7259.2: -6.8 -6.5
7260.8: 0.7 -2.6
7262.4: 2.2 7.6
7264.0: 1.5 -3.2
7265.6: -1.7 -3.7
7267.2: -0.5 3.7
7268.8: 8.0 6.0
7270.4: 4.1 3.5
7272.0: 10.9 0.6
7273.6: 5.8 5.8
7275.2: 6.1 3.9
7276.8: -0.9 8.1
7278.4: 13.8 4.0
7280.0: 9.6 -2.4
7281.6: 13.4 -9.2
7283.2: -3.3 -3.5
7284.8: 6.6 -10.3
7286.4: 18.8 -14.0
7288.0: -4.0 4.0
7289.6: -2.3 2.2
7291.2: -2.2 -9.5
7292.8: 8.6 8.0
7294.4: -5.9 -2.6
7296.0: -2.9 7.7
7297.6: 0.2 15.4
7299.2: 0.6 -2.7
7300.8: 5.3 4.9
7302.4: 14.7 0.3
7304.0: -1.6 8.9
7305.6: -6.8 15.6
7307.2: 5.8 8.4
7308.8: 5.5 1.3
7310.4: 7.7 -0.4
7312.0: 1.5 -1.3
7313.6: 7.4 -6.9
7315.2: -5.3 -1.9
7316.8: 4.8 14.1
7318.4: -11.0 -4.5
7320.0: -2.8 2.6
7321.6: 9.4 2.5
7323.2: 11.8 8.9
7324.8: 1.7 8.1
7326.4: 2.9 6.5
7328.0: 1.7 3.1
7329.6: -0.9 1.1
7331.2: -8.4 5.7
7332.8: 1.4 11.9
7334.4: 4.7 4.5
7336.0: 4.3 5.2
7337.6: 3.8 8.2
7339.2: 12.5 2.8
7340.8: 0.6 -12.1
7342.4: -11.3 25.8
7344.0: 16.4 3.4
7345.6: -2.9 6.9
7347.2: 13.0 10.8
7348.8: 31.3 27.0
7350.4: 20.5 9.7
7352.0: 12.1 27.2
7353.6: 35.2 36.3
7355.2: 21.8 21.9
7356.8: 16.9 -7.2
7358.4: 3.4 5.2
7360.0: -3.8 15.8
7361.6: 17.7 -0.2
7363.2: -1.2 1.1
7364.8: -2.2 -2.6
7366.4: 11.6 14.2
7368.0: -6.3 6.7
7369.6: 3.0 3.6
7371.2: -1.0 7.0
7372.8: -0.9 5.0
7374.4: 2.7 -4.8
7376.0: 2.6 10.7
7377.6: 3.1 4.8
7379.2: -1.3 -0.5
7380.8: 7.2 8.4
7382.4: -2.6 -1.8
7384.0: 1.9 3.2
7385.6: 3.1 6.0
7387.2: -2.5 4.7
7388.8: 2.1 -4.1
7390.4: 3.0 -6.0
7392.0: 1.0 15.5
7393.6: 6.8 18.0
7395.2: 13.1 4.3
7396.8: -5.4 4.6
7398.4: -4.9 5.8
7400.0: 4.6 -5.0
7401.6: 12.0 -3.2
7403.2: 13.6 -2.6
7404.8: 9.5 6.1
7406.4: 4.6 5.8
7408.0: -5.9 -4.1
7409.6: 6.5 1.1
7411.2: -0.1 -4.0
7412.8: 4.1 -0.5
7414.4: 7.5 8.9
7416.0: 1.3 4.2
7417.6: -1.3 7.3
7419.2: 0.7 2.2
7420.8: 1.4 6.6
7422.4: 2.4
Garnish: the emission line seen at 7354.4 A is [O II]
